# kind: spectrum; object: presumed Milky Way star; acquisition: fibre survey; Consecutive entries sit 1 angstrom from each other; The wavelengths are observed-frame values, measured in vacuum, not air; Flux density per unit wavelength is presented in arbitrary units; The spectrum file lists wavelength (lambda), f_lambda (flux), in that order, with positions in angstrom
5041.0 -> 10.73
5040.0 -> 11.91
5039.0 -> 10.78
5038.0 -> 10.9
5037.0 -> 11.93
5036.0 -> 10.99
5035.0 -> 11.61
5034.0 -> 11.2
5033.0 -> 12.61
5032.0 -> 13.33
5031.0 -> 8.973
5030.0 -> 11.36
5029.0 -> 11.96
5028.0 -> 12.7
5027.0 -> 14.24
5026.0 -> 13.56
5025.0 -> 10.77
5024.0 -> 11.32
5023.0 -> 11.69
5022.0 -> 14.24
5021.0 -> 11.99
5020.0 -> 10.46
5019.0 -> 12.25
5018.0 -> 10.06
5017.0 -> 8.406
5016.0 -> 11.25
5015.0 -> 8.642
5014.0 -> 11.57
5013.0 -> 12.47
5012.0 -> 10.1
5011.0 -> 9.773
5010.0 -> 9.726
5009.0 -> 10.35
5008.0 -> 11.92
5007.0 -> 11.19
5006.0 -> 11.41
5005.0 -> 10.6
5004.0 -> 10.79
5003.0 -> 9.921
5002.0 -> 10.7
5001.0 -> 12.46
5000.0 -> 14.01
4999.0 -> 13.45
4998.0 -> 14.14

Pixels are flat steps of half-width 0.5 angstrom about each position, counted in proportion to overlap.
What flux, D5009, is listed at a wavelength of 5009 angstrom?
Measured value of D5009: 10.35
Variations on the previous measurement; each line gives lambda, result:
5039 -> 10.78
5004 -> 10.79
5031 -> 8.973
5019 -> 12.25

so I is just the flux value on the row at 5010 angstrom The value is 9.726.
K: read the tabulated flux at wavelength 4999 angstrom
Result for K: 13.45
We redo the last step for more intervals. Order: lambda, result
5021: 11.99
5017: 8.406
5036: 10.99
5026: 13.56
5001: 12.46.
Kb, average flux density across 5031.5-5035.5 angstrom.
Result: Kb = 12.2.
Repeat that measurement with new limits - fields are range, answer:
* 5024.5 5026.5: 12.2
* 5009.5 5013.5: 10.5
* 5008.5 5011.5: 9.95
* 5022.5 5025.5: 11.3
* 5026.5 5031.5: 11.8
